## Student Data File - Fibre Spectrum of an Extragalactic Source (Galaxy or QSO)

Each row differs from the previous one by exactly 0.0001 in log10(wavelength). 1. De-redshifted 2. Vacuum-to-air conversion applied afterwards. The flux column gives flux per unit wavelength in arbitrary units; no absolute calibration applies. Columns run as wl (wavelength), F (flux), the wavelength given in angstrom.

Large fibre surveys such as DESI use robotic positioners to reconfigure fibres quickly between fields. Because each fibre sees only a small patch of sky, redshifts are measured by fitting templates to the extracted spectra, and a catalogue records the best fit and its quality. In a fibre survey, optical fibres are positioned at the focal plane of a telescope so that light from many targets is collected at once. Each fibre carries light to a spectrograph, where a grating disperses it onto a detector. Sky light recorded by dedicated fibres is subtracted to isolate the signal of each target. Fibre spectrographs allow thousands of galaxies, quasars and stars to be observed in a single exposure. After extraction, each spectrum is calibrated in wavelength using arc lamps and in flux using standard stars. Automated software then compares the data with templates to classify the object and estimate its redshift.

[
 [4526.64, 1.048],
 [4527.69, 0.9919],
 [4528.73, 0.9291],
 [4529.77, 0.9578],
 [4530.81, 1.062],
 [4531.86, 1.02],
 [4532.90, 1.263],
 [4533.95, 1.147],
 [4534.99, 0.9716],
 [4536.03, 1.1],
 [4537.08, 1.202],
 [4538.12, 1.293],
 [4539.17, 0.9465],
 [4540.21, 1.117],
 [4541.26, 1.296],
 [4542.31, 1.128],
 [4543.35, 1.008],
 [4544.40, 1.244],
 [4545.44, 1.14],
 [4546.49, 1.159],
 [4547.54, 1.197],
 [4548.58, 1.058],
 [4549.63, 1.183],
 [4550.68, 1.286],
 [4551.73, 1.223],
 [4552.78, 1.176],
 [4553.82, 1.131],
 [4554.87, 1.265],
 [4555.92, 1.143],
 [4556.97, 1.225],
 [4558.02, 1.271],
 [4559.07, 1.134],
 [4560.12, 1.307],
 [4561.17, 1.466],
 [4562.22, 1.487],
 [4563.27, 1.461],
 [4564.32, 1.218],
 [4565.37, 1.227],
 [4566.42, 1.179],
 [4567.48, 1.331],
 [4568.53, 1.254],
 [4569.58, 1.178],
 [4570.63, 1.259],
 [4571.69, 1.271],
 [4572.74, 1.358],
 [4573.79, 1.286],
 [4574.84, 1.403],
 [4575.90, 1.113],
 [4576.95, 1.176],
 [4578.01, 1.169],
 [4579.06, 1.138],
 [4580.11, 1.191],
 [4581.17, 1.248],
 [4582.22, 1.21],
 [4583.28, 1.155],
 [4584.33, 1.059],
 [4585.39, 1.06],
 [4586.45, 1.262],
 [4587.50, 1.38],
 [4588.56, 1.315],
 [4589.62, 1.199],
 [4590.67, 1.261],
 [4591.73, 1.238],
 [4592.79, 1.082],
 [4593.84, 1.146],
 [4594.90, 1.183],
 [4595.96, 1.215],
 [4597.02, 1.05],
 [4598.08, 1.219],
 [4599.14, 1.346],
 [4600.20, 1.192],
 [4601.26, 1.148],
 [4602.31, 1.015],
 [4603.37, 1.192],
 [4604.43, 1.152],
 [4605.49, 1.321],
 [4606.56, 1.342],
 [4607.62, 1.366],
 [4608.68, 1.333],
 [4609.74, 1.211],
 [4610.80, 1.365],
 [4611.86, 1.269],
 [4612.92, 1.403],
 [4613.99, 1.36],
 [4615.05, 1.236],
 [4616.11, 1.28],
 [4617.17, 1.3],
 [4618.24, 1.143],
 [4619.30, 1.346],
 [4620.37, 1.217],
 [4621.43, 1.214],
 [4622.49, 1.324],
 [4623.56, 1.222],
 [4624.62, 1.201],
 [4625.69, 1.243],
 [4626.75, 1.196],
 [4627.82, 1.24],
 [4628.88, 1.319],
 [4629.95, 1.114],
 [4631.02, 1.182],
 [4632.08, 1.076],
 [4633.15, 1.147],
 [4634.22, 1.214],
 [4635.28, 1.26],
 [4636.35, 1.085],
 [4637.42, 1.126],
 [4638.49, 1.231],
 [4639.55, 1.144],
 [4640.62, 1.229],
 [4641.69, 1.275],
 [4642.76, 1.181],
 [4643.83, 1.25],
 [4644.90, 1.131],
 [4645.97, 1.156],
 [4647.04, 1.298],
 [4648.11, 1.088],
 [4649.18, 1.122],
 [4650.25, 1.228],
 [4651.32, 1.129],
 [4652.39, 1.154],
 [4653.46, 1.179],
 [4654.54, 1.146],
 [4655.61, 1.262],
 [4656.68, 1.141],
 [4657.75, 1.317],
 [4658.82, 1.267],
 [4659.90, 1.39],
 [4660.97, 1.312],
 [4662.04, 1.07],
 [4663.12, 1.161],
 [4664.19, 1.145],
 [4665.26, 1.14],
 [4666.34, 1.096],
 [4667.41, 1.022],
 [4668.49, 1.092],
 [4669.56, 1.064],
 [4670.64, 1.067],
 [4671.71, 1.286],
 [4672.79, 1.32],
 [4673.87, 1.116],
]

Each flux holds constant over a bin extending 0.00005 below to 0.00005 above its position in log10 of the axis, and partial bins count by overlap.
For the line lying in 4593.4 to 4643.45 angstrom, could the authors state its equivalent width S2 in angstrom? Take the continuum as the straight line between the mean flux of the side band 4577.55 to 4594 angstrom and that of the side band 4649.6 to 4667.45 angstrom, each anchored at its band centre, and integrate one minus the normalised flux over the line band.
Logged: -1.3 angstrom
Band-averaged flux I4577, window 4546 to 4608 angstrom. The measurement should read 1.22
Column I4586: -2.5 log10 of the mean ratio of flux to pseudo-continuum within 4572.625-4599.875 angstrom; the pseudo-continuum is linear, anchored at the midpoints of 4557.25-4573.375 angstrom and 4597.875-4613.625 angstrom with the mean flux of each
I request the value 0.06 mag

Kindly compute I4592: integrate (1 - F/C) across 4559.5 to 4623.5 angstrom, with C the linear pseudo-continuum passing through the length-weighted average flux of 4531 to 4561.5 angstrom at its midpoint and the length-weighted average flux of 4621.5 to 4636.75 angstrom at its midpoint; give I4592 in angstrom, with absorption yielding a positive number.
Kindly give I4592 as -3.1 angstrom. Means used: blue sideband 1.17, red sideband 1.2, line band 1.25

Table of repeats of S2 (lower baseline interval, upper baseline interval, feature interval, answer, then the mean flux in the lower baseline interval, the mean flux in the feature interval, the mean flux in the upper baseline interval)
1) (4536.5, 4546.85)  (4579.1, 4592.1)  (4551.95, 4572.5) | -1.44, 1.15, 1.26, 1.21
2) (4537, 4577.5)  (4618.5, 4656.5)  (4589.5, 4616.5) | -0.59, 1.23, 1.24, 1.2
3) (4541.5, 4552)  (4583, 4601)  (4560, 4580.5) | -1.60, 1.16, 1.27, 1.2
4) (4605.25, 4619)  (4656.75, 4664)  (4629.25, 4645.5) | 1.18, 1.3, 1.18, 1.24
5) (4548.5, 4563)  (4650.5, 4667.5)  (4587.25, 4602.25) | 0.28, 1.25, 1.2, 1.19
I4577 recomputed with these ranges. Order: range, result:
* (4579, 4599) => 1.19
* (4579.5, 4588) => 1.19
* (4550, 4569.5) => 1.26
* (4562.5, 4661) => 1.22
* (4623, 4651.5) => 1.19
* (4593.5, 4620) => 1.25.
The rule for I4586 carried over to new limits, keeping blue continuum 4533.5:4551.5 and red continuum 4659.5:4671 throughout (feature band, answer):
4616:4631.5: -0.084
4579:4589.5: -0.055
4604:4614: -0.148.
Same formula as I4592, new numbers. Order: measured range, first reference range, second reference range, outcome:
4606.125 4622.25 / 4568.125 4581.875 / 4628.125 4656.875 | -1.2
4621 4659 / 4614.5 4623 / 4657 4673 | 0.8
